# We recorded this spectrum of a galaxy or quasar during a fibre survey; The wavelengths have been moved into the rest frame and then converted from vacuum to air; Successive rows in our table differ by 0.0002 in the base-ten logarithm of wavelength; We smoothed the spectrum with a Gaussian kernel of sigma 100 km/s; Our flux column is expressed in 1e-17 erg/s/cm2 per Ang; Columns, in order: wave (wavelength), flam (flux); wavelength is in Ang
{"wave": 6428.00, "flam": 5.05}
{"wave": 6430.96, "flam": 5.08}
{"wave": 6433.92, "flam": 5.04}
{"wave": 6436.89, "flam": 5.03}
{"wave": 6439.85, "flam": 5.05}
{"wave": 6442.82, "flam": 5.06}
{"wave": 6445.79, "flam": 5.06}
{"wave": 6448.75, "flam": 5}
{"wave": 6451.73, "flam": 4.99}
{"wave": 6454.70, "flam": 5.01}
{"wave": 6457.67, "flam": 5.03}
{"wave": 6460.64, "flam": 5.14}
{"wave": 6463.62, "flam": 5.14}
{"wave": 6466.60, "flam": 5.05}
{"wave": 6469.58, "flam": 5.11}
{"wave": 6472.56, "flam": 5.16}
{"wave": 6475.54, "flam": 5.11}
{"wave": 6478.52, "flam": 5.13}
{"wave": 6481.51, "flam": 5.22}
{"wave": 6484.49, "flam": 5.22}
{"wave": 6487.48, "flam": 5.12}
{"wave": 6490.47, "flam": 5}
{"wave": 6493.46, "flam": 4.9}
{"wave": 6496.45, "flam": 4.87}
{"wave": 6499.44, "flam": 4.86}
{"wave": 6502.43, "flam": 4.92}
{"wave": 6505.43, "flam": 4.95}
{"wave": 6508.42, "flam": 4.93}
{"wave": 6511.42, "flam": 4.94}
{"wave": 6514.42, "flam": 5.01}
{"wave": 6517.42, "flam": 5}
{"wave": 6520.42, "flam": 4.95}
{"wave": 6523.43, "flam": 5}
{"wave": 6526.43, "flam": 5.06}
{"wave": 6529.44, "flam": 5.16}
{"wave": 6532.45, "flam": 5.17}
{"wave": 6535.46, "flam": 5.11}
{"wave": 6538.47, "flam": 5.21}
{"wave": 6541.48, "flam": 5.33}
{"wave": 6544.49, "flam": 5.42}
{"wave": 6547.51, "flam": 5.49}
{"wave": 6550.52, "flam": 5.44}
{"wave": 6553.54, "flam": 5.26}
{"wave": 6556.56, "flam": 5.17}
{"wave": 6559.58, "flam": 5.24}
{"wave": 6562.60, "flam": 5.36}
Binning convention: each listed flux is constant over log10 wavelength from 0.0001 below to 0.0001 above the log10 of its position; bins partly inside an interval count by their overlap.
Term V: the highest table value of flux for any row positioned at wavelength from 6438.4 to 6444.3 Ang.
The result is 5.06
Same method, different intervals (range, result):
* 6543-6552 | 5.49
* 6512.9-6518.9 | 5.01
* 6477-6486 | 5.22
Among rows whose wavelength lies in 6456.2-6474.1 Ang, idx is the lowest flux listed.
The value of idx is 5.03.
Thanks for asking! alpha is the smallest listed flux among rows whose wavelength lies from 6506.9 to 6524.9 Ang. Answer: 4.93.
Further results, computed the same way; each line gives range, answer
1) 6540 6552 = 5.33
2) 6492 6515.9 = 4.86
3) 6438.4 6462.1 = 4.99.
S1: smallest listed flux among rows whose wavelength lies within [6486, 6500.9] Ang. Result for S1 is 4.86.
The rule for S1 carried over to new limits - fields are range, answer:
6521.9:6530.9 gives 5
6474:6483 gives 5.11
